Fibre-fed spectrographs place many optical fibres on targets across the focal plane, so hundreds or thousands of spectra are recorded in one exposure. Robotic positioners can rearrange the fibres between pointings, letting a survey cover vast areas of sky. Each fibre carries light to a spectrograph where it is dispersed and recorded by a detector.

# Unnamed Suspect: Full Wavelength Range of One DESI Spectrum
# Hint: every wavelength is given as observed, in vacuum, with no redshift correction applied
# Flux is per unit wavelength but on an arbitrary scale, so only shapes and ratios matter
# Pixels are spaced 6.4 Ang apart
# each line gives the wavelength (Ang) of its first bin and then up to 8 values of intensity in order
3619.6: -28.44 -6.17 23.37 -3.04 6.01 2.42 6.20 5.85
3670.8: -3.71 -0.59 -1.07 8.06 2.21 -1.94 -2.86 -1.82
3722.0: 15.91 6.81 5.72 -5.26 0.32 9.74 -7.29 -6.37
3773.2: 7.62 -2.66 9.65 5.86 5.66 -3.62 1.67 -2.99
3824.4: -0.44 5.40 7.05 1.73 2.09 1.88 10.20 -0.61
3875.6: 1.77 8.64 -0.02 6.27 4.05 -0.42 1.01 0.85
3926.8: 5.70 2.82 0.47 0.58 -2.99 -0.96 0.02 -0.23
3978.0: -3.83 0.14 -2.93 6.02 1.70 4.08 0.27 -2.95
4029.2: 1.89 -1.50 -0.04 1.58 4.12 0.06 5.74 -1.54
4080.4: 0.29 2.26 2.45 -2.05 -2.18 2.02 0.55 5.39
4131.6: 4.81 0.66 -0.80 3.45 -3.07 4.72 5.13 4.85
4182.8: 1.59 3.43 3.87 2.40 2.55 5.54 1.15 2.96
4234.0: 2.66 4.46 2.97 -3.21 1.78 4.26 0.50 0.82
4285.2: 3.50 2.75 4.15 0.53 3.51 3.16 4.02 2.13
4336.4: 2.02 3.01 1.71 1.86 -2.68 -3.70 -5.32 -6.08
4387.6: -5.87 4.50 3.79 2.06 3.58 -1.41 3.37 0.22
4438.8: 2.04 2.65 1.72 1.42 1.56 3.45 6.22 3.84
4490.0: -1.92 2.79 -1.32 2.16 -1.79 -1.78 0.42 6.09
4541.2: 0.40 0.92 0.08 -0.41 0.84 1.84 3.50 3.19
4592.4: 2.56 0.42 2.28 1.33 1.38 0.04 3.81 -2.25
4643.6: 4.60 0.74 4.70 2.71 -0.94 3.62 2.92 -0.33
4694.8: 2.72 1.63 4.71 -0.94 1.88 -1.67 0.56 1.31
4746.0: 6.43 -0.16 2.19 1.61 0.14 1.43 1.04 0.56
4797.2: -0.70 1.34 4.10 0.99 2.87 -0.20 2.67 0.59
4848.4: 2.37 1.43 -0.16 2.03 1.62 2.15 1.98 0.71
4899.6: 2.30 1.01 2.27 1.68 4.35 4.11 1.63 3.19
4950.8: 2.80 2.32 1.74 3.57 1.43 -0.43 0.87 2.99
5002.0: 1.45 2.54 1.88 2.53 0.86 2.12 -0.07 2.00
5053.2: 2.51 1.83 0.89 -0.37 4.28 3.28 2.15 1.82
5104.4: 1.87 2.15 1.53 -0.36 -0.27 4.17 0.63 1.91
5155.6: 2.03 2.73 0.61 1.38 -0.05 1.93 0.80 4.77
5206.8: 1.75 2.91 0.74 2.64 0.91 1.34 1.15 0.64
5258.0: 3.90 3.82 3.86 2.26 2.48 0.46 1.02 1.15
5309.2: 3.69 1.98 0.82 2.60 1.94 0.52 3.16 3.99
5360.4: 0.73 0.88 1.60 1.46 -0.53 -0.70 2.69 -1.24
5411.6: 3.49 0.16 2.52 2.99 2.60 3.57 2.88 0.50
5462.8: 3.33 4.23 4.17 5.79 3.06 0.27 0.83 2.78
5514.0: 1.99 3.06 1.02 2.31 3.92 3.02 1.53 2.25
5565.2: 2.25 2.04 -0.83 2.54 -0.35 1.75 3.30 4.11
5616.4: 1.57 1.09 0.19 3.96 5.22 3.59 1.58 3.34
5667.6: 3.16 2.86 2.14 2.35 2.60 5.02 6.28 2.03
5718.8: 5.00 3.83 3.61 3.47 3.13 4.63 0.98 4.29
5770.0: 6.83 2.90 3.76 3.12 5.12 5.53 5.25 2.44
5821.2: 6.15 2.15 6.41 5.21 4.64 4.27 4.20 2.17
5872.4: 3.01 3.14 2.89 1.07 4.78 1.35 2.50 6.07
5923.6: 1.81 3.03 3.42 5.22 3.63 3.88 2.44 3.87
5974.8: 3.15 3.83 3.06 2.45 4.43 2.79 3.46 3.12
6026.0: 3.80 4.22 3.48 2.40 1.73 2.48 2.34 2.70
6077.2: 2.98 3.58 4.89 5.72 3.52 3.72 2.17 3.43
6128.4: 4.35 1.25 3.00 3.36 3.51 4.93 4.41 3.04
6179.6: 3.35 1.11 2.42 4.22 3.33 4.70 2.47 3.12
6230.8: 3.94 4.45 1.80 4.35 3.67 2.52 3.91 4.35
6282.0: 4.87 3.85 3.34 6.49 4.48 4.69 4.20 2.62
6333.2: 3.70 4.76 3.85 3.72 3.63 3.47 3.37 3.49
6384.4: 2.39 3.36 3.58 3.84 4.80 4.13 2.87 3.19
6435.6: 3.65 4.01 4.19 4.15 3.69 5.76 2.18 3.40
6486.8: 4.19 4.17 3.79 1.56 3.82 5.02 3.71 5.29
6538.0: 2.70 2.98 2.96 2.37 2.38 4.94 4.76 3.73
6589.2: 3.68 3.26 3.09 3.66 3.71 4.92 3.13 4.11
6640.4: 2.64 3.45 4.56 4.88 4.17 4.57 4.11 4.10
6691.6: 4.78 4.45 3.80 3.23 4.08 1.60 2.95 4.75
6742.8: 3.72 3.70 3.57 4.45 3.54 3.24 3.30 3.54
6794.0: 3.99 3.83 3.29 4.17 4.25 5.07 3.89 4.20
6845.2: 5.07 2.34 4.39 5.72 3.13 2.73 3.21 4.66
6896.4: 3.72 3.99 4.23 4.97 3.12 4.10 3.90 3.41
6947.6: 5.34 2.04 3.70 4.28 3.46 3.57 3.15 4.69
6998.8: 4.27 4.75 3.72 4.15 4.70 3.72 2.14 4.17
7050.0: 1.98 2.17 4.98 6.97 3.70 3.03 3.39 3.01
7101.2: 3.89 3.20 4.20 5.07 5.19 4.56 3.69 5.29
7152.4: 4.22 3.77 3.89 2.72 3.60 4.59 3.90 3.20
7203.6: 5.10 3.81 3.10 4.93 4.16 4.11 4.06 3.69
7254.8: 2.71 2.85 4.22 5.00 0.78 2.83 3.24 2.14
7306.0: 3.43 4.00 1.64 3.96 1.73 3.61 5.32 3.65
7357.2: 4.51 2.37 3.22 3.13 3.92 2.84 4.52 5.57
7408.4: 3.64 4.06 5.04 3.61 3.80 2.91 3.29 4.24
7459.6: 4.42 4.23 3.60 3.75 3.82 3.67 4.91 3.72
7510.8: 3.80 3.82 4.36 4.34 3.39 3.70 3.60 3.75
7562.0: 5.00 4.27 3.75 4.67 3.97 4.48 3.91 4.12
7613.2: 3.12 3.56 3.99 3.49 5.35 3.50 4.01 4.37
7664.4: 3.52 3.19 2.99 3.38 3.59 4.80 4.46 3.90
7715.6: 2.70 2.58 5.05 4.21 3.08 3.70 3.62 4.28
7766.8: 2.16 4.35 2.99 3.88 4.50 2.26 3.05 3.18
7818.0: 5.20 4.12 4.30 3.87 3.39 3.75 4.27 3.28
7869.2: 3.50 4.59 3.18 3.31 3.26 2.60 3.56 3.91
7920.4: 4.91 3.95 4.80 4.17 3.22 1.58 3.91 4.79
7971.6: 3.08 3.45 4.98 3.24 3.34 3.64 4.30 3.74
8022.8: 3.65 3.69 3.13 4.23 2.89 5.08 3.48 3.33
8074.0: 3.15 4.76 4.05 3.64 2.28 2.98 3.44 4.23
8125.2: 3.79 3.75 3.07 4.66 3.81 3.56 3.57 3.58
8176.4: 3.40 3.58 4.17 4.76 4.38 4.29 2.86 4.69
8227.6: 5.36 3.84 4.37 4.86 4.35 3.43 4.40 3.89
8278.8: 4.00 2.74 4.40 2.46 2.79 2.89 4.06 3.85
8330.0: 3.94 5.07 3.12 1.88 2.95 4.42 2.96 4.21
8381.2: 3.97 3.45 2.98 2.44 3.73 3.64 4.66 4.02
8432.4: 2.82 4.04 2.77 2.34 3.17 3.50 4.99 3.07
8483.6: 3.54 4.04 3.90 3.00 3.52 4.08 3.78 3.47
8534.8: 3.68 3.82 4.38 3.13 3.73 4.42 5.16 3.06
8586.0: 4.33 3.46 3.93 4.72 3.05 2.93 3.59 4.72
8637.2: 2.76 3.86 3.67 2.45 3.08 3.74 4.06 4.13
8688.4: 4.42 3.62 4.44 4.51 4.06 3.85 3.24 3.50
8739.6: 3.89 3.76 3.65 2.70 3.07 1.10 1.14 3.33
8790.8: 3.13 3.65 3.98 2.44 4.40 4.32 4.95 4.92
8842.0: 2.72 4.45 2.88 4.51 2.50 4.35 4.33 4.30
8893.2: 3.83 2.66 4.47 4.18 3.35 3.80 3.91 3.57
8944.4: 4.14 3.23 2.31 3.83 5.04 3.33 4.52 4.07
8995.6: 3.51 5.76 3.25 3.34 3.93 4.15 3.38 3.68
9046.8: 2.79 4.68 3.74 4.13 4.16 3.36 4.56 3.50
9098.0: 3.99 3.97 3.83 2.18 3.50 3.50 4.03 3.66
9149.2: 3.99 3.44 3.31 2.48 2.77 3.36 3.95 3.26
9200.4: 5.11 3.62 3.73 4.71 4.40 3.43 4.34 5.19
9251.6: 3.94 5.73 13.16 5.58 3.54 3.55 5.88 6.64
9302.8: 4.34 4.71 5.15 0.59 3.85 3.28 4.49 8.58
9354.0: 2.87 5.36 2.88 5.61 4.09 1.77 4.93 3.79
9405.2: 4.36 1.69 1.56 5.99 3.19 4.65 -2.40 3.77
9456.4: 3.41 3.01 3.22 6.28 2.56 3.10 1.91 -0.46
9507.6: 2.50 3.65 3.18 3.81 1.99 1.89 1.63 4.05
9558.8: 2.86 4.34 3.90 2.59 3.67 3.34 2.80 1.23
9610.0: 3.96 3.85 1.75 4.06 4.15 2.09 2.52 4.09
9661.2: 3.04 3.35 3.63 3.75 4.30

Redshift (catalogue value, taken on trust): 0.411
